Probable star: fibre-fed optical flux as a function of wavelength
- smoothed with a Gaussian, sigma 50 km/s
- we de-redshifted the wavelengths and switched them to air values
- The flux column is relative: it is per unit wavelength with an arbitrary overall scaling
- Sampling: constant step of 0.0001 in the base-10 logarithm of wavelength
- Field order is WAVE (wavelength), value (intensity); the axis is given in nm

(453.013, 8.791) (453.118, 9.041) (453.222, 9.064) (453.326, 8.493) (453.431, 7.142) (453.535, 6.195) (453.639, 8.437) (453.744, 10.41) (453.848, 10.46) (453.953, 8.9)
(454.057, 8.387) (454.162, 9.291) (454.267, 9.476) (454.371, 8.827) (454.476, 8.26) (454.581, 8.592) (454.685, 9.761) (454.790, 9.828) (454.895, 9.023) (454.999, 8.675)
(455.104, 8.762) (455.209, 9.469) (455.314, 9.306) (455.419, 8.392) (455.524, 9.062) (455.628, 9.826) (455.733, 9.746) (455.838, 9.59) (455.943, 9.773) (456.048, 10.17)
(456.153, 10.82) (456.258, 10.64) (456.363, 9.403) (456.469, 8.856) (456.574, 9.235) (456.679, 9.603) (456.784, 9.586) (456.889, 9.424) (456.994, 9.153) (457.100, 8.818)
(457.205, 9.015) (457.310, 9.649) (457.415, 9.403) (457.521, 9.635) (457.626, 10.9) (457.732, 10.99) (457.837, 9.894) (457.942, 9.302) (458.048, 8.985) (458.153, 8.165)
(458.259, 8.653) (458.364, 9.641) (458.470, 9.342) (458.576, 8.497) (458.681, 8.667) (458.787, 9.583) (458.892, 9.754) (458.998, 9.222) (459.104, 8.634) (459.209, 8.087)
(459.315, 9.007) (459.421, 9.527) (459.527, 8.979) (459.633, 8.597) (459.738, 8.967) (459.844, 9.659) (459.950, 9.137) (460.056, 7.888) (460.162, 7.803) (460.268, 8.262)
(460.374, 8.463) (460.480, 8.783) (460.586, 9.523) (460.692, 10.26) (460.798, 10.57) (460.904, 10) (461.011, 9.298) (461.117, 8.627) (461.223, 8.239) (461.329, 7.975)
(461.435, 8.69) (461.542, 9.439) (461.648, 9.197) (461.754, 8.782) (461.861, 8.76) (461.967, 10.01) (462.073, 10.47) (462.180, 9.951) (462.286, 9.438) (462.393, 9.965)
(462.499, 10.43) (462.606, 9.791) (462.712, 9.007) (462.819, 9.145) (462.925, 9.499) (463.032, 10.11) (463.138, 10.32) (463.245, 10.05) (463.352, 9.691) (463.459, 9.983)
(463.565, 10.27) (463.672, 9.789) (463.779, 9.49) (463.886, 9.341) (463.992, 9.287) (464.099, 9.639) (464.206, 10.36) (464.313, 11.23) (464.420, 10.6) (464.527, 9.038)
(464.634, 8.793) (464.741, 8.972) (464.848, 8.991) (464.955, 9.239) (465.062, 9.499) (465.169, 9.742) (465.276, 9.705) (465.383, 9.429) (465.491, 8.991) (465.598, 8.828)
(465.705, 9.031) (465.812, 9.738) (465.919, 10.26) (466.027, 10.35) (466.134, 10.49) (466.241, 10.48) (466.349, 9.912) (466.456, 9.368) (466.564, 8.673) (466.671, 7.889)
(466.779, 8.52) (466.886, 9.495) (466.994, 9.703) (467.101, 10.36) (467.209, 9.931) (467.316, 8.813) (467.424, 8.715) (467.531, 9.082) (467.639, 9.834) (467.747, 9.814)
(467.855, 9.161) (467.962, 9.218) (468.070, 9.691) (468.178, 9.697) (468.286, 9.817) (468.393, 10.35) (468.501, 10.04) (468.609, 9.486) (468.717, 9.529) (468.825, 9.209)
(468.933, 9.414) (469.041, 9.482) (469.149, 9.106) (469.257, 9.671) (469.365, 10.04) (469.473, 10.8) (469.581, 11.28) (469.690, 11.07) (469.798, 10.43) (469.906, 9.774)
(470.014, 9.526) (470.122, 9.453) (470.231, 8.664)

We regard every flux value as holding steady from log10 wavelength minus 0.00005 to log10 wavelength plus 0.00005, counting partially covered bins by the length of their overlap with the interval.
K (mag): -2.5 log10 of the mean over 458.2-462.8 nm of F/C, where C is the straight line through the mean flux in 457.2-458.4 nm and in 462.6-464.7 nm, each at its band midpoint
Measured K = 0.06 mag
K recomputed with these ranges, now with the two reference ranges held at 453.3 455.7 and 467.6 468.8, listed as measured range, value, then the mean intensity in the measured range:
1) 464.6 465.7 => 0.03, 9.22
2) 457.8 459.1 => 0.00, 9.11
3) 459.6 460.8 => 0.04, 8.94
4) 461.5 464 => -0.03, 9.69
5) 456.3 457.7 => -0.05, 9.46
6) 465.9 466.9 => 0.01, 9.52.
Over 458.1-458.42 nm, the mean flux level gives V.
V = 8.83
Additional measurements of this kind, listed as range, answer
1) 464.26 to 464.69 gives 9.9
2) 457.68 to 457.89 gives 10.5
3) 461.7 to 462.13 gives 9.5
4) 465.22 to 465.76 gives 9.2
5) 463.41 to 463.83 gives 9.89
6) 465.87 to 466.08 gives 10.3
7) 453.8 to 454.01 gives 9.63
